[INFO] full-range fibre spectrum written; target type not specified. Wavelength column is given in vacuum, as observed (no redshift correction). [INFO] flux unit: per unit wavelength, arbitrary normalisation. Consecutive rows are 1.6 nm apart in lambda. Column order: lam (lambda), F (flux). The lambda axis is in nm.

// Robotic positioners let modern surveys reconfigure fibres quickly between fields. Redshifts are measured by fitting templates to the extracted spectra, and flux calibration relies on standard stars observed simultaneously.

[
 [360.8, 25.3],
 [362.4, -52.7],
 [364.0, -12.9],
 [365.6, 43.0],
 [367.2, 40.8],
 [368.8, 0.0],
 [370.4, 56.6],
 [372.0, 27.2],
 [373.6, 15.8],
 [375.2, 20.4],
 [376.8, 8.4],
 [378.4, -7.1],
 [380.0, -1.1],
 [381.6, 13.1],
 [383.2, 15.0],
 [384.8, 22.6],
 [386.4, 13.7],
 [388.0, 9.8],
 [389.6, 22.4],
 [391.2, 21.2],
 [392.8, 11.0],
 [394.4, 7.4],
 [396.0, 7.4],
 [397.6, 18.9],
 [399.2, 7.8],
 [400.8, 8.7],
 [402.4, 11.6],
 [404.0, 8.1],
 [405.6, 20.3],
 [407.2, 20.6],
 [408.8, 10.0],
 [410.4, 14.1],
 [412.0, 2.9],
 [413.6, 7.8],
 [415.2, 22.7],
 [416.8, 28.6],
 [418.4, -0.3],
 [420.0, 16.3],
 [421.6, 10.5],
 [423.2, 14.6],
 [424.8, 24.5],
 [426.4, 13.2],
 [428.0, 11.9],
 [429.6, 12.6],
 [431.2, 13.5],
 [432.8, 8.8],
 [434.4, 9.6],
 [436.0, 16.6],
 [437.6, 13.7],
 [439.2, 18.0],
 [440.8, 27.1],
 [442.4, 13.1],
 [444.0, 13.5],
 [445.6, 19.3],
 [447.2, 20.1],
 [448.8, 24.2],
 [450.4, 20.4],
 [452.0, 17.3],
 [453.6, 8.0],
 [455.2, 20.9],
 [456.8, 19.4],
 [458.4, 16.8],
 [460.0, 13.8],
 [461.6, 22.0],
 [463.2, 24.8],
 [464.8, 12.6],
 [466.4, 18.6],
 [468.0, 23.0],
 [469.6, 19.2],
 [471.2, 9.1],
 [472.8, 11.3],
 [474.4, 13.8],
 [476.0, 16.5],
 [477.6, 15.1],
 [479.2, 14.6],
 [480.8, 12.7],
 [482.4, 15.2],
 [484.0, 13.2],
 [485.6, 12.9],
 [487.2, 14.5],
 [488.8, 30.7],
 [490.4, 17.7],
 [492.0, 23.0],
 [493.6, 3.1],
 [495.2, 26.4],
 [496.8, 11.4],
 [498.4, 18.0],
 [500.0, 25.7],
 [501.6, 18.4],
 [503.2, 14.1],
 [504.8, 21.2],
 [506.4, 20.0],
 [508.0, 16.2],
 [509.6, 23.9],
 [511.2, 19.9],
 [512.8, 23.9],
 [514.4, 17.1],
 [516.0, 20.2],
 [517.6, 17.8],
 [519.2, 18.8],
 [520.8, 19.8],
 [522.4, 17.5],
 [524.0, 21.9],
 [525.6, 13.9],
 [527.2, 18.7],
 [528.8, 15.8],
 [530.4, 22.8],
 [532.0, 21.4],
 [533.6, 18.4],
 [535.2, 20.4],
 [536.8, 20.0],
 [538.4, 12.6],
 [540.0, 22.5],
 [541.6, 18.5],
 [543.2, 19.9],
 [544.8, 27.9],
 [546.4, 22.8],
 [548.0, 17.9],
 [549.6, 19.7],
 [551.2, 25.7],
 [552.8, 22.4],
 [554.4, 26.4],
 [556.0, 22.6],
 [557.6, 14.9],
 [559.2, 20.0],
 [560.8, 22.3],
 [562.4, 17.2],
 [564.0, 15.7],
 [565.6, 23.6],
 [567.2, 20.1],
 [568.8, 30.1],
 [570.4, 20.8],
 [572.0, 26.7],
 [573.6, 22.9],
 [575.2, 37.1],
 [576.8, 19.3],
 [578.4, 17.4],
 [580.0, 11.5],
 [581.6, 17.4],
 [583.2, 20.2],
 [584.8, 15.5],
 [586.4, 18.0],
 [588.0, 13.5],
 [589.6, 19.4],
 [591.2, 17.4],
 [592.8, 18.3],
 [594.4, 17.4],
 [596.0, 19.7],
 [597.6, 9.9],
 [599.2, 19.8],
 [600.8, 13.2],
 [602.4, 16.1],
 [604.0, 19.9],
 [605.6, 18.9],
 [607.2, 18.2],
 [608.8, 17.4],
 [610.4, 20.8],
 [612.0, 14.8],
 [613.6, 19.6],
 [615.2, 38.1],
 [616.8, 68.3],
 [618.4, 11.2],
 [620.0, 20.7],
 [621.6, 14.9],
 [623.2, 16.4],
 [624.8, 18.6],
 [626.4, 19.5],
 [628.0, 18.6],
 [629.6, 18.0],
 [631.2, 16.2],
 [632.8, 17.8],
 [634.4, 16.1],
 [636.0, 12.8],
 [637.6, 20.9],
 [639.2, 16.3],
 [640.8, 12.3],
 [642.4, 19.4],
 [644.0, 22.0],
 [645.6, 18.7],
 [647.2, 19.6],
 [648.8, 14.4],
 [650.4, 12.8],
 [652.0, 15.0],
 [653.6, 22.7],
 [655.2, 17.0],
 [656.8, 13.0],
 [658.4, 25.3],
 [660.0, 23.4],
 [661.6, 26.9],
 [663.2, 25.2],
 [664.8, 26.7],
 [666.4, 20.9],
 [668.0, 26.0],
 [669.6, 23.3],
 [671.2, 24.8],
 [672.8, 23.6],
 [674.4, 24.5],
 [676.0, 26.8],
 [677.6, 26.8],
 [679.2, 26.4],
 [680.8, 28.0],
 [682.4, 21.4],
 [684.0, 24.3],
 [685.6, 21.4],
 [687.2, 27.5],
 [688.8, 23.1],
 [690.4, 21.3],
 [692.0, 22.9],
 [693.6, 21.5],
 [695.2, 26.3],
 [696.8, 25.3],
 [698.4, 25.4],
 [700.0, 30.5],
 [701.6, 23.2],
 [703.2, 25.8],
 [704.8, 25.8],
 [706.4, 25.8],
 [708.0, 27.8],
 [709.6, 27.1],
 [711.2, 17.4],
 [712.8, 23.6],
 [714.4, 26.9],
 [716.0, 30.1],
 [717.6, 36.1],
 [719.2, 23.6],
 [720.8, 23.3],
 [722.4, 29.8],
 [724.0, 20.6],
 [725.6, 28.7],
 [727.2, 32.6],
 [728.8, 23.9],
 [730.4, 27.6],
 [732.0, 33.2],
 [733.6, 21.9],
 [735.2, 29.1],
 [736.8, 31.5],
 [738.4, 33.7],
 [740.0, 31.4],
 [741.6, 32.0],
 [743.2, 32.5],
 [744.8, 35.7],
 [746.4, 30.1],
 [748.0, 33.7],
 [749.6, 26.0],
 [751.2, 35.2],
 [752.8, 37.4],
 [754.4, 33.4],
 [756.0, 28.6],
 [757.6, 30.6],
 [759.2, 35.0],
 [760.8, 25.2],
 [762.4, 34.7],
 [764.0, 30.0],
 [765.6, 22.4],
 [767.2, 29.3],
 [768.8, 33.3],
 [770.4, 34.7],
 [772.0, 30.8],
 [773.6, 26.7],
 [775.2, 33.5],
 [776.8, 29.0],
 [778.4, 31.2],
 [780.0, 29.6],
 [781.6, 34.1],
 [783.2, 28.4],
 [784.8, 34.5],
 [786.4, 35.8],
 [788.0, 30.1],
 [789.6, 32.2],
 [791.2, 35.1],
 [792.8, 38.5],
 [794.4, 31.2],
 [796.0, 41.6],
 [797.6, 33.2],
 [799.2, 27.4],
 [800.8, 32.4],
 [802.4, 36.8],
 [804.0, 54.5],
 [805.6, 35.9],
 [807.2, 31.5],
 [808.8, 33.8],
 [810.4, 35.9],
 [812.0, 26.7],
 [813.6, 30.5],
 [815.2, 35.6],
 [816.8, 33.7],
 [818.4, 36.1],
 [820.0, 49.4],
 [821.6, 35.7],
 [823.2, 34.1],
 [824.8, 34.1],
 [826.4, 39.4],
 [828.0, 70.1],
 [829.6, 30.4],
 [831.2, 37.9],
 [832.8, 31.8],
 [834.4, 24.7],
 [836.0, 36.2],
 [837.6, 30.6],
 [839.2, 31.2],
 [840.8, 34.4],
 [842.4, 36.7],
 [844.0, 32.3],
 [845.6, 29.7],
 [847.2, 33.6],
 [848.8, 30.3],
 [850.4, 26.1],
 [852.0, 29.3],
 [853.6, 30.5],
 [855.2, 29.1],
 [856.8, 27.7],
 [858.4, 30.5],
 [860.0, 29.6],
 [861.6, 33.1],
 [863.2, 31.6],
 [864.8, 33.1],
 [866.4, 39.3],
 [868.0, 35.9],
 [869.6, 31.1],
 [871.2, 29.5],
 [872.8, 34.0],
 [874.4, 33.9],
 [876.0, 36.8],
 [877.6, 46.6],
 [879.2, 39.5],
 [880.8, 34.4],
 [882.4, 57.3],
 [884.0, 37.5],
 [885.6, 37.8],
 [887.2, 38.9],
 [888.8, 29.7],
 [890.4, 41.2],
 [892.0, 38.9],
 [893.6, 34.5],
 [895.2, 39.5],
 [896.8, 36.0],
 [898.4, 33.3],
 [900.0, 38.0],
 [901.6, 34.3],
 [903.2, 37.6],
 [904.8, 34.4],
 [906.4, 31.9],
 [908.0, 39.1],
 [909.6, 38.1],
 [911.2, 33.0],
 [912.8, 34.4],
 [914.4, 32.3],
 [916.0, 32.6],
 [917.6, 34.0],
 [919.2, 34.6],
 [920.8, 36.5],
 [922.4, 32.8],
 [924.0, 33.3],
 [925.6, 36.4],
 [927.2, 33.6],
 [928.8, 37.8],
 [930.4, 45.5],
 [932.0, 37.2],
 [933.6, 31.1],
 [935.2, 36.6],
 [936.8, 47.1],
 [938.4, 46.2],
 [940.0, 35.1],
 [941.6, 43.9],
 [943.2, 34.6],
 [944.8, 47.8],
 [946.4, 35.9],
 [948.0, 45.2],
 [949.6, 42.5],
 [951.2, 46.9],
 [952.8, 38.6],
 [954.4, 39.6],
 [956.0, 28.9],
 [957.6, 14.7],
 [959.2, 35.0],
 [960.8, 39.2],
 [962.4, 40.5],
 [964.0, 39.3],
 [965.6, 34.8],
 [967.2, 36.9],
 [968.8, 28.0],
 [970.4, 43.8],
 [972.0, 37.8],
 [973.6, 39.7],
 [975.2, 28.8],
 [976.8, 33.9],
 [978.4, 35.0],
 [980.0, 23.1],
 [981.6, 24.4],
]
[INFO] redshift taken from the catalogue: 0.653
